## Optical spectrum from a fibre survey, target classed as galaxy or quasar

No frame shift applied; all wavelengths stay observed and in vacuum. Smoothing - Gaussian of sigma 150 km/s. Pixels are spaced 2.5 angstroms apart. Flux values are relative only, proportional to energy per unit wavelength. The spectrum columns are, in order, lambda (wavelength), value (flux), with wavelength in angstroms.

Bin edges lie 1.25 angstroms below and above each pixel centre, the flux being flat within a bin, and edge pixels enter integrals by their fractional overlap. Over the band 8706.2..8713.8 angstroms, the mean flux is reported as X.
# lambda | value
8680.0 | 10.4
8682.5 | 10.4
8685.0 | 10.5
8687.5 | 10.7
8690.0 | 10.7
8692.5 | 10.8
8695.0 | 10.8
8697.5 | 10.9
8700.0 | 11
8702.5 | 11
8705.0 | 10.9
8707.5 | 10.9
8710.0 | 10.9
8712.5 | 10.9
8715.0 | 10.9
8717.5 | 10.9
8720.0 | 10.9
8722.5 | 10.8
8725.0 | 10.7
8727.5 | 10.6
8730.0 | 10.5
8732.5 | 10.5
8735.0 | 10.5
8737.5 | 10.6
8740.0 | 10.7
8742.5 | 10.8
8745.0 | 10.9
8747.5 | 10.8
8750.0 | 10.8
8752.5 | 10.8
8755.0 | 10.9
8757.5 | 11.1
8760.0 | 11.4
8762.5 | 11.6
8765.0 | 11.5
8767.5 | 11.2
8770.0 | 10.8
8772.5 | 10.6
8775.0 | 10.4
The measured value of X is 10.9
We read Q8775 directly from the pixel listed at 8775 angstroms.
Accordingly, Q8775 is 10.4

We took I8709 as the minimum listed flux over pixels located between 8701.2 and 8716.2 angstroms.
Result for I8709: 10.9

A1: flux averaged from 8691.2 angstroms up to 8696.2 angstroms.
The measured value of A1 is 10.8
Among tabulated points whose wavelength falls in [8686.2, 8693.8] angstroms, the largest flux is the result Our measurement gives 10.8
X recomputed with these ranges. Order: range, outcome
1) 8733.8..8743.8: 10.7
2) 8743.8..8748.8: 10.8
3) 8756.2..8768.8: 11.4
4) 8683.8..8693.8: 10.7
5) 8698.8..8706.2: 11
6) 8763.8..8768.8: 11.3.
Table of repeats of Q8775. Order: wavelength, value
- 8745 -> 10.9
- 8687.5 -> 10.7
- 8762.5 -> 11.6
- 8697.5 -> 10.9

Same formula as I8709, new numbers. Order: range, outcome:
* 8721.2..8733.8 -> 10.5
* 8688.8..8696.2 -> 10.7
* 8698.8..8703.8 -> 11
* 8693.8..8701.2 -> 10.8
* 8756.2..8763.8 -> 11.1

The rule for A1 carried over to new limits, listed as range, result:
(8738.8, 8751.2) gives 10.8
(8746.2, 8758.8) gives 10.9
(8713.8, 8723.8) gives 10.9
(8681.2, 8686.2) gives 10.4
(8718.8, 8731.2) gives 10.7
